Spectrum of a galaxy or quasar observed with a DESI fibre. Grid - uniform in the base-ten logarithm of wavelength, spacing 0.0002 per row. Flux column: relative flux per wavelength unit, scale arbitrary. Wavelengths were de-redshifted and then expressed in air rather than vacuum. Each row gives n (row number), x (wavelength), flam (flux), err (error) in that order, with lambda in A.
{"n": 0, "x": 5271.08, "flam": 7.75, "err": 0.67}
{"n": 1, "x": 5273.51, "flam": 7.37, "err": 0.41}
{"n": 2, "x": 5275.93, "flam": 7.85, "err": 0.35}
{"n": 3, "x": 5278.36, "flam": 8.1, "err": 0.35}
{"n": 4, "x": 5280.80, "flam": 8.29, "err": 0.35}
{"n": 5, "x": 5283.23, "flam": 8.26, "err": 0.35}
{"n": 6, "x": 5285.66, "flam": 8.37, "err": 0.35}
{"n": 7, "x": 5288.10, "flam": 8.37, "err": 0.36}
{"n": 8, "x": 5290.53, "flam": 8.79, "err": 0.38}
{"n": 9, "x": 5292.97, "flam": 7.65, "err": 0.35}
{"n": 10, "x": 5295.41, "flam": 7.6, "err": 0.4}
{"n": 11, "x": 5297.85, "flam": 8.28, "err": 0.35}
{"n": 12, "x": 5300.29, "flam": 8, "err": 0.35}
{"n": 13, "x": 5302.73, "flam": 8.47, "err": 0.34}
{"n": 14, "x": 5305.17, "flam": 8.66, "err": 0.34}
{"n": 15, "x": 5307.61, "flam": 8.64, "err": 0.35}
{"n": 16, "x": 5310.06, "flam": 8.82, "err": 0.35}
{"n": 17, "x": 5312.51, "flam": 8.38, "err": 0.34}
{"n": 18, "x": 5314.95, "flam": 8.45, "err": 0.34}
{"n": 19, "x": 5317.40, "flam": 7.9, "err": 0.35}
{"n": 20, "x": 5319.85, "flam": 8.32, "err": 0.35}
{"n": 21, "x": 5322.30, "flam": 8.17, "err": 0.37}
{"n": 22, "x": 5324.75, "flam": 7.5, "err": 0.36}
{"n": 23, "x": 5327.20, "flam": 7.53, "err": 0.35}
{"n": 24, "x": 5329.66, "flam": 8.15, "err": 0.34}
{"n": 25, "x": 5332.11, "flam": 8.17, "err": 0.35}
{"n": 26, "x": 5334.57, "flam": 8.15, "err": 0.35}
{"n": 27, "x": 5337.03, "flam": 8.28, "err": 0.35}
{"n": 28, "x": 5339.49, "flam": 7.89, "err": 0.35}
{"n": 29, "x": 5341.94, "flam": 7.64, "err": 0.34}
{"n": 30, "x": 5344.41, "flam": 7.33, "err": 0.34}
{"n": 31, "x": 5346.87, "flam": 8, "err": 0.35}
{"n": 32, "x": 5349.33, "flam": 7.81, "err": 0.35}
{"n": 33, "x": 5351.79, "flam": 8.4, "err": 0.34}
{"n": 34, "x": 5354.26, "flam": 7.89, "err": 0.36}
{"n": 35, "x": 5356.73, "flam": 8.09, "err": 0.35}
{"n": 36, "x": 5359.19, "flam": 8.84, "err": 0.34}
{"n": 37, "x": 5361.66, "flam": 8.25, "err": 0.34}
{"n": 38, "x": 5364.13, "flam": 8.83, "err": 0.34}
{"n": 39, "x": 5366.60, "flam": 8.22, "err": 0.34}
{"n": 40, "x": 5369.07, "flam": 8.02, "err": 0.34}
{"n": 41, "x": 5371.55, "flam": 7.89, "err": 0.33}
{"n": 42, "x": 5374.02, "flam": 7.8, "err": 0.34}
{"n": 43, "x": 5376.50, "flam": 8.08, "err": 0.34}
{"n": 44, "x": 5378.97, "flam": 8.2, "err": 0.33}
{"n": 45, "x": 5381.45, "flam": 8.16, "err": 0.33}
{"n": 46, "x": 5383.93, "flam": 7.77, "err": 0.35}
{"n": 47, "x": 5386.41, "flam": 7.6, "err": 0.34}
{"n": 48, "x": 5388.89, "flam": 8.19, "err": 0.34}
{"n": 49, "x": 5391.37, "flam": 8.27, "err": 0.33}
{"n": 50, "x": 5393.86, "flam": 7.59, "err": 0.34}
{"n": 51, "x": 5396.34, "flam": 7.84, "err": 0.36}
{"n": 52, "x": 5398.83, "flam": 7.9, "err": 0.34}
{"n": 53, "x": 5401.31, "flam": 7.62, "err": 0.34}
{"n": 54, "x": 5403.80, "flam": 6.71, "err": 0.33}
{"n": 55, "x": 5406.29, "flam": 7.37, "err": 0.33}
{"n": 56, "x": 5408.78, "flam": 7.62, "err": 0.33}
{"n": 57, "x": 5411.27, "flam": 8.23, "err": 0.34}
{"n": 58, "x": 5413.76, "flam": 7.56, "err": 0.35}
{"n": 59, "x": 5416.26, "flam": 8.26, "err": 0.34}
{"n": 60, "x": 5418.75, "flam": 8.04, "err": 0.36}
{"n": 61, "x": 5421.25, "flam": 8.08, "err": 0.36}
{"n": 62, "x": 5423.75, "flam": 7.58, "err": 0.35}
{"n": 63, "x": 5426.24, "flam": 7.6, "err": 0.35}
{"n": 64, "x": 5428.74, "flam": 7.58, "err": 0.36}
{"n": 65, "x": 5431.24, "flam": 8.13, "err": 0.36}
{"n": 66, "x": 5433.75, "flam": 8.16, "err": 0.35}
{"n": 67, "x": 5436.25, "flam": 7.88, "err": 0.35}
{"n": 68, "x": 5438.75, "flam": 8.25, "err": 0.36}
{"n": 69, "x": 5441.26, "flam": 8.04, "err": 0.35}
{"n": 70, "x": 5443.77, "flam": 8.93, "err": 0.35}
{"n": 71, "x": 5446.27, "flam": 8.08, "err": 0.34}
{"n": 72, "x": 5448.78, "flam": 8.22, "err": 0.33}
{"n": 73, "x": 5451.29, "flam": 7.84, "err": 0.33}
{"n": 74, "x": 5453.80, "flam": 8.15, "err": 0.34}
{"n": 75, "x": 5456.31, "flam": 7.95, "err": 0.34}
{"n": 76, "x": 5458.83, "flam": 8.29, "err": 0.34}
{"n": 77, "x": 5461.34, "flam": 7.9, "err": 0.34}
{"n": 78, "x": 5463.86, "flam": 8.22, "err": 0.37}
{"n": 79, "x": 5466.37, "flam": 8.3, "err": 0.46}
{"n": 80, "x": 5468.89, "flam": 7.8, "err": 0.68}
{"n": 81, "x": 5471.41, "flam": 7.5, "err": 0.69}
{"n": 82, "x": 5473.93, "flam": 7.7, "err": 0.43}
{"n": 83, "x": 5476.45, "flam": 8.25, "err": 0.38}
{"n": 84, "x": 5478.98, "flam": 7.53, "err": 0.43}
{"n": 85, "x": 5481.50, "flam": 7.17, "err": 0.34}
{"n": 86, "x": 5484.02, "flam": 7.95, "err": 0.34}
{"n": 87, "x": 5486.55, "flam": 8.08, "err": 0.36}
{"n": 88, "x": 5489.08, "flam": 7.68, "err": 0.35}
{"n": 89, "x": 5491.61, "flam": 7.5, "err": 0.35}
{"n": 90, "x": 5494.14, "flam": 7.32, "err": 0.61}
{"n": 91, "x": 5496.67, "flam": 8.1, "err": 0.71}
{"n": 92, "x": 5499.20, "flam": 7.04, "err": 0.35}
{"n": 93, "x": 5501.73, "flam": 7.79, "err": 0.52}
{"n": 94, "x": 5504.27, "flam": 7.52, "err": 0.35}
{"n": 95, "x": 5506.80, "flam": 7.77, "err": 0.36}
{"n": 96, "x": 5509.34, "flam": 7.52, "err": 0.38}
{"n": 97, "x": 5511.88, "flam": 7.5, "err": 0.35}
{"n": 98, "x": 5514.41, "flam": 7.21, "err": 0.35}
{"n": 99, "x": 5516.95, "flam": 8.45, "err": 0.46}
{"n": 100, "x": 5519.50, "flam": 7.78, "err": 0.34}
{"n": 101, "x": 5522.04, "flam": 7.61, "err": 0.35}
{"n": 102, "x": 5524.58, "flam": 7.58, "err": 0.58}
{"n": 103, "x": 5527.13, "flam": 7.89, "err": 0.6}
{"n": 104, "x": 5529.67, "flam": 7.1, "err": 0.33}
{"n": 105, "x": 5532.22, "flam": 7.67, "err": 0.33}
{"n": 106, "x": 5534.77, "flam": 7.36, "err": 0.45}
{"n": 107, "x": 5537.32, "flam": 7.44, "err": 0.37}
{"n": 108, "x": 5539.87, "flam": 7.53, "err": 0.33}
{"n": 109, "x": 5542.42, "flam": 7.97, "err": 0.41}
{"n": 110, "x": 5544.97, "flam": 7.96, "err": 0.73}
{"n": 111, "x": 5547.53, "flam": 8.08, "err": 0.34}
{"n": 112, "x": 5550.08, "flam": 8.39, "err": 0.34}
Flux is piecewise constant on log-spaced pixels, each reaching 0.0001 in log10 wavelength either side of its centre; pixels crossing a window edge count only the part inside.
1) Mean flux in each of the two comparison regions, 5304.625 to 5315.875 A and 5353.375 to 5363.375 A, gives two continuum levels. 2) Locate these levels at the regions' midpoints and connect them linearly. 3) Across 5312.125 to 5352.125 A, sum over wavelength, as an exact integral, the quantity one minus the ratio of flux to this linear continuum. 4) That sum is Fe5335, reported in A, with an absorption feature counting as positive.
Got 2.3 A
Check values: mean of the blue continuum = 8.59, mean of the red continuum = 8.31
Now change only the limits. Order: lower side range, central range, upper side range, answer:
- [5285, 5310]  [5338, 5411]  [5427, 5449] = 2.46 A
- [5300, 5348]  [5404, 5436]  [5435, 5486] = 0.88 A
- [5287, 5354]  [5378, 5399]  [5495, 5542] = 0.00 A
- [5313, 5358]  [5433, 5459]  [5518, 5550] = -1.10 A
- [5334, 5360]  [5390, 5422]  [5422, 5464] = 1.03 A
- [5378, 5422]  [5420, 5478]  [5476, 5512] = -2.16 A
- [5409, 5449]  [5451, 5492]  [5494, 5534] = -0.30 A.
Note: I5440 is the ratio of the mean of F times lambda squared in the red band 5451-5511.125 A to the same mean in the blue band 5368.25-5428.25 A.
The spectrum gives 1.02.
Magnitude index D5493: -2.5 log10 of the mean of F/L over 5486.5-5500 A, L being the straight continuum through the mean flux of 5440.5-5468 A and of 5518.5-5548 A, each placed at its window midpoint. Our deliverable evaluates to 0.04 mag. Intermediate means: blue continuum 8.17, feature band 7.6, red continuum 7.65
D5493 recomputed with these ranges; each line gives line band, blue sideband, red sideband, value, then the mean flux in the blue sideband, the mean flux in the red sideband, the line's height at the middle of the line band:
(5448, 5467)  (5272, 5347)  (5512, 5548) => -0.04 mag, 8.11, 7.67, 7.82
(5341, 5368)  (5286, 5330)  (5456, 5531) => 0.00 mag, 8.21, 7.73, 8.09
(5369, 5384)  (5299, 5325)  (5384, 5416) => -0.02 mag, 8.33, 7.73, 7.89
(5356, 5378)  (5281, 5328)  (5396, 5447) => -0.03 mag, 8.23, 7.88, 8.04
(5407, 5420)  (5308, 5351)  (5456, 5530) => 0.00 mag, 8.04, 7.74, 7.89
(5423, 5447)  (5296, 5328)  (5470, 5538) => -0.03 mag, 8.24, 7.63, 7.85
